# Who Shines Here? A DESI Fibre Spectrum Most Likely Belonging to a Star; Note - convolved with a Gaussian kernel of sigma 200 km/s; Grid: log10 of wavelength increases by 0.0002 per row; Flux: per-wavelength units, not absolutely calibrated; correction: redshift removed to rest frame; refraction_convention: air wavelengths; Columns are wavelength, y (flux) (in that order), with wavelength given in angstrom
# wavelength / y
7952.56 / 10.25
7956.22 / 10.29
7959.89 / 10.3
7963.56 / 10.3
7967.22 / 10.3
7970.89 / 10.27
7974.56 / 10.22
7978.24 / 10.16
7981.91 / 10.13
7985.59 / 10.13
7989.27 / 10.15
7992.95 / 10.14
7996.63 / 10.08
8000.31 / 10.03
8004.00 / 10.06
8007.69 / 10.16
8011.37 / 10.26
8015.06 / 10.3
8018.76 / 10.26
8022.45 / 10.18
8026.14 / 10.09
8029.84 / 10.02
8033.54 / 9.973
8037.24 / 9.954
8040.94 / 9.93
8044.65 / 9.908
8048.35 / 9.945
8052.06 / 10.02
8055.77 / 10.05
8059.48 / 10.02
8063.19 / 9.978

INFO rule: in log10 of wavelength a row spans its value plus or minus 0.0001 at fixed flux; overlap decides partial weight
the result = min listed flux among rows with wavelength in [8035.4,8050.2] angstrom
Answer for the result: 9.908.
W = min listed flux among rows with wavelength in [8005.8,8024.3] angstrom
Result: 10.16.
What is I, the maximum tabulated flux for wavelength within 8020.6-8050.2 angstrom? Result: 10.18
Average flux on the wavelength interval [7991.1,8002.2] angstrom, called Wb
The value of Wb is 10.1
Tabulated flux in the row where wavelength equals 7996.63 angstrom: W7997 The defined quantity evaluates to 10.08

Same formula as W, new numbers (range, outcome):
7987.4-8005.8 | 10.03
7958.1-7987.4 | 10.13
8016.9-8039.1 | 9.954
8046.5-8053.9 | 9.945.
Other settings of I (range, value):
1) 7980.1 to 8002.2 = 10.15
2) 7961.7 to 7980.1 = 10.3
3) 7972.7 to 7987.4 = 10.22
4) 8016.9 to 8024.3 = 10.26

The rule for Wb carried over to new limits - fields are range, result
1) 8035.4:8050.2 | 9.94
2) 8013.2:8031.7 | 10.2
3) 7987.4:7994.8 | 10.1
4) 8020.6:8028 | 10.1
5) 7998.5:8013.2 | 10.1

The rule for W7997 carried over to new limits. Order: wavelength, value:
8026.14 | 10.09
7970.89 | 10.27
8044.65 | 9.908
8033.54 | 9.973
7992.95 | 10.14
